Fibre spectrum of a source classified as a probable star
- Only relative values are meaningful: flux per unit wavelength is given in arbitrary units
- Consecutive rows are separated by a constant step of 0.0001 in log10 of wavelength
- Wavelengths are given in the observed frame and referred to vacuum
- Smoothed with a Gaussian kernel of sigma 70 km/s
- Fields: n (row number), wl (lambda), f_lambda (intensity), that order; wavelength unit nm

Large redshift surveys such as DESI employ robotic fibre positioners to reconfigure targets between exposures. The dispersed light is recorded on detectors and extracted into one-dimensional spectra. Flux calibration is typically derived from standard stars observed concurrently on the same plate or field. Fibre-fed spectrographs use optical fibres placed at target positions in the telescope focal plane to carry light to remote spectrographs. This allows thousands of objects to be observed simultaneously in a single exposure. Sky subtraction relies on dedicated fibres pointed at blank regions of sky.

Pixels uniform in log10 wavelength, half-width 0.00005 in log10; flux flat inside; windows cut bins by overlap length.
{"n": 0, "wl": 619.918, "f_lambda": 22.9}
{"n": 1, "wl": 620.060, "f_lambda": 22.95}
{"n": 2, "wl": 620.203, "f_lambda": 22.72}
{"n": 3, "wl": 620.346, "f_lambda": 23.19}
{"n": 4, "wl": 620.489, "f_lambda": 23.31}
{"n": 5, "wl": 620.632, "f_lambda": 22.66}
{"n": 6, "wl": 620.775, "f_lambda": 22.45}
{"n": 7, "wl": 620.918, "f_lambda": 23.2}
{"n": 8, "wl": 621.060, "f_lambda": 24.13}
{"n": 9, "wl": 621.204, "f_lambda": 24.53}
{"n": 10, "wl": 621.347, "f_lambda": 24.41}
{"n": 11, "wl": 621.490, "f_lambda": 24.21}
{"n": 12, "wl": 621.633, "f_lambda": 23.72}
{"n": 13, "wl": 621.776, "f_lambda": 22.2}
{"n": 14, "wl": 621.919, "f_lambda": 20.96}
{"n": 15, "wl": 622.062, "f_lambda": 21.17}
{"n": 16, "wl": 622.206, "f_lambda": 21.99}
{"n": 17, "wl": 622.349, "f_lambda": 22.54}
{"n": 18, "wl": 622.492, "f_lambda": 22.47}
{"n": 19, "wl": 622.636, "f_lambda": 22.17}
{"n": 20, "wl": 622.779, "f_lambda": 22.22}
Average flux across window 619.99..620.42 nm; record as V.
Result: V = 22.9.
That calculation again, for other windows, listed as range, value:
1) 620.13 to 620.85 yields 22.8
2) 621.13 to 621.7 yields 24.2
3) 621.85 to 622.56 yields 21.8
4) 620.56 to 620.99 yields 22.8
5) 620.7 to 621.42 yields 23.7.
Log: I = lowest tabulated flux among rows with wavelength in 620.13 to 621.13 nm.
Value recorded 22.45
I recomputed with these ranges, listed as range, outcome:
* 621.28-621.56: 24.21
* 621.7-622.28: 20.96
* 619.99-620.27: 22.72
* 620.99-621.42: 24.13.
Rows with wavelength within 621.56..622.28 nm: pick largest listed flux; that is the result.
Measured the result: 23.72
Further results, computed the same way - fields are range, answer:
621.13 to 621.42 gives 24.53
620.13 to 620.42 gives 23.19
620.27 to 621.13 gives 24.13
